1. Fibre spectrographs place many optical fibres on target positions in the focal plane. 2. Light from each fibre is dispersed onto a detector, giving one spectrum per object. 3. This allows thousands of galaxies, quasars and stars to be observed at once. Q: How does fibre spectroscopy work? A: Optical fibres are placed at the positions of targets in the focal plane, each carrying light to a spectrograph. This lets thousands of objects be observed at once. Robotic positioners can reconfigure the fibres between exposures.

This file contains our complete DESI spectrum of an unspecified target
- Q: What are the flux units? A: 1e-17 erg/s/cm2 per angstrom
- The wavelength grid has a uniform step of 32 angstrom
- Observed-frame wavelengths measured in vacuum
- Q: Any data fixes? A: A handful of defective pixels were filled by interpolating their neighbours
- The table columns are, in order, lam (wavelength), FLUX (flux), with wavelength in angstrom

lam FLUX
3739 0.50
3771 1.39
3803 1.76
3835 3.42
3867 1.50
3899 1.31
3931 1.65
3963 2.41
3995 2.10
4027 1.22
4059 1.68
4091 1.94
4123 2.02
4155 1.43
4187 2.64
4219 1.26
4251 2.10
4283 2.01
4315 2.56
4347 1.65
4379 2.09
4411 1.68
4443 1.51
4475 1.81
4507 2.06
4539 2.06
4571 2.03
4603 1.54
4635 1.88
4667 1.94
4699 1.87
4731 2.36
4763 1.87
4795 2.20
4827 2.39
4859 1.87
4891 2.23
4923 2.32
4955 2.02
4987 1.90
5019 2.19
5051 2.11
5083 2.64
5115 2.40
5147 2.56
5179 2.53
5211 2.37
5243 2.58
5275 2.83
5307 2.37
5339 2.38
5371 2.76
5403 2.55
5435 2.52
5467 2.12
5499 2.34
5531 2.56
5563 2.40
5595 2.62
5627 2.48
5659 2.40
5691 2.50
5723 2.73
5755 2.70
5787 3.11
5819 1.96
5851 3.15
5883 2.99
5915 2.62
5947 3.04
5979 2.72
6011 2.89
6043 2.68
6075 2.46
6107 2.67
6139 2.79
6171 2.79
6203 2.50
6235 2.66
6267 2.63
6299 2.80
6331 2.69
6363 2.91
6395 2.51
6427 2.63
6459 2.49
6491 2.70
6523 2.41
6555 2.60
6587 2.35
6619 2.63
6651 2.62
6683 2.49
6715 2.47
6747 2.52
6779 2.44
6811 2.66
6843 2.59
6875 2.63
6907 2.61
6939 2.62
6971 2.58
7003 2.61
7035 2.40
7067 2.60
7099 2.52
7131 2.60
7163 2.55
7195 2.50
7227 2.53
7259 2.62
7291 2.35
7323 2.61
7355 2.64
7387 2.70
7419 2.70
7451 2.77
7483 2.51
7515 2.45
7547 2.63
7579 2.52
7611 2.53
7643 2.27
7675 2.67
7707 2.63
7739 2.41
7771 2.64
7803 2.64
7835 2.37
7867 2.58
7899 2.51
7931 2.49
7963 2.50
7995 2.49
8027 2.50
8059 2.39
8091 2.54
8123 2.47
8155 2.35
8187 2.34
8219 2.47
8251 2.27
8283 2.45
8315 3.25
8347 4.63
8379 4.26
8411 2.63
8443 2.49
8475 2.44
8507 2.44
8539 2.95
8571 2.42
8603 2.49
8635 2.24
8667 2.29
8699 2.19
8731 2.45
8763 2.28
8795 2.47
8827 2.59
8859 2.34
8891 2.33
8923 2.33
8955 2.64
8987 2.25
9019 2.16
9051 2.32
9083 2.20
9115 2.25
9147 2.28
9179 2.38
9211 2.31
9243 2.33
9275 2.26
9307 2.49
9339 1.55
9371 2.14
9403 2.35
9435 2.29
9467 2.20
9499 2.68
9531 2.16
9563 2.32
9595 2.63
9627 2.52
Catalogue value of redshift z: 0.270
